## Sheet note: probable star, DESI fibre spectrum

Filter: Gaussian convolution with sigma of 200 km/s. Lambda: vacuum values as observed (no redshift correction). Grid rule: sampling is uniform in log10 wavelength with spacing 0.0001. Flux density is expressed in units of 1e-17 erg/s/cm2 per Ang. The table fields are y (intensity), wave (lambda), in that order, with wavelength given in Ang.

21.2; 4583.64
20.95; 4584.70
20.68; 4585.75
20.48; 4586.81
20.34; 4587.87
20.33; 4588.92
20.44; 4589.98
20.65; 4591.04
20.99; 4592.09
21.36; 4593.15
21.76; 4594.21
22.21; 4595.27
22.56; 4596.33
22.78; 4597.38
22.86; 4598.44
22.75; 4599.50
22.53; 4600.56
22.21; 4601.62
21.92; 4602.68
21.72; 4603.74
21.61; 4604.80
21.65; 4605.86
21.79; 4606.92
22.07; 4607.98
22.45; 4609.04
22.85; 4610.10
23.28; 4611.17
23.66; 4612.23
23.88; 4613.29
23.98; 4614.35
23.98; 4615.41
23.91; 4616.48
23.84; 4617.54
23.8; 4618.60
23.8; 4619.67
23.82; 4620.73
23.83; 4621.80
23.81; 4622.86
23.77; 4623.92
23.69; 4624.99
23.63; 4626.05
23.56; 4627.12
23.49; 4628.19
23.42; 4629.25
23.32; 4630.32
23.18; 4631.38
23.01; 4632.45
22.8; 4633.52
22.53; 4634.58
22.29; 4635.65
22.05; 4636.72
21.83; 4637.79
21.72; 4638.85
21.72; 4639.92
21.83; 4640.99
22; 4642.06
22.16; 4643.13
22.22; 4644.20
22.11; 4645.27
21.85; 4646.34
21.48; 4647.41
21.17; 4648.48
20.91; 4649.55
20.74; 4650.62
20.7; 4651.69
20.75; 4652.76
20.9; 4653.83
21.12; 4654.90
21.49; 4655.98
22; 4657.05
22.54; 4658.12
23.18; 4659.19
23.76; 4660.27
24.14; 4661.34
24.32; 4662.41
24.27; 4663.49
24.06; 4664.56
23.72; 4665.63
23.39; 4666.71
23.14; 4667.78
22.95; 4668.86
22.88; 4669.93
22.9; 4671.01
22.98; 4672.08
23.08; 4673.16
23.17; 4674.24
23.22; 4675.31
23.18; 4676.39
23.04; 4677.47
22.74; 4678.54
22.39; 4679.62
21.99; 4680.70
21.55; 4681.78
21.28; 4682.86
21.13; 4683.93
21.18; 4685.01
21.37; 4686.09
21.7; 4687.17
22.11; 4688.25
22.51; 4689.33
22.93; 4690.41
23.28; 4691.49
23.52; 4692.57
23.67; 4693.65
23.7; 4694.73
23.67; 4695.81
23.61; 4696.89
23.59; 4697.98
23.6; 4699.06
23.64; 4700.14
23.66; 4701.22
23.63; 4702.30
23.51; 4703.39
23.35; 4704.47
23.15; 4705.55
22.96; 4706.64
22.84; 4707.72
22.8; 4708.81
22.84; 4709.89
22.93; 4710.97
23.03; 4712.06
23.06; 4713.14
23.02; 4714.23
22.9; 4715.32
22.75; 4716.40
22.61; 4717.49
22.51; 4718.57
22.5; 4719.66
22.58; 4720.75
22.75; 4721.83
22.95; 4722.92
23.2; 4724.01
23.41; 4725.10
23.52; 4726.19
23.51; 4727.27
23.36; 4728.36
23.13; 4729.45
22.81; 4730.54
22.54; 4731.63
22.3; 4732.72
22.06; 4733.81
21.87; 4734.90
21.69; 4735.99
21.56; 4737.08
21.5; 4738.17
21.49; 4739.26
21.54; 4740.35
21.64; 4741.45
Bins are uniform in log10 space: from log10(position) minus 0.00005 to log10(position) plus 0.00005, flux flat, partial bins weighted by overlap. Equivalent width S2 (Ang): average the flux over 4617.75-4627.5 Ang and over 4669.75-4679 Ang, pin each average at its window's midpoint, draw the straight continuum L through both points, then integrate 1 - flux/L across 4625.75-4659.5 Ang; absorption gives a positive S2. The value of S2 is 2.0 Ang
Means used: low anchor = 23.7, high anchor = 23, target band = 22.1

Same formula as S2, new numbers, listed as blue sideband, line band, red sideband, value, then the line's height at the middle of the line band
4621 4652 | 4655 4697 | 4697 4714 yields 0.1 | 22.9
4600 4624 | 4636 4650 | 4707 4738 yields 0.7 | 23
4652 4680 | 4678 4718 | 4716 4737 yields 0.0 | 22.8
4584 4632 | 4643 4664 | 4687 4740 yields 0.6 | 22.7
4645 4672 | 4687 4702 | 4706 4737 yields -0.4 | 22.6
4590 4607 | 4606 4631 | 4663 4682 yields -1.4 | 22.2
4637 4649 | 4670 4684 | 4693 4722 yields 0.0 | 22.5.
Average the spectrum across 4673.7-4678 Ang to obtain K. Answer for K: 23.1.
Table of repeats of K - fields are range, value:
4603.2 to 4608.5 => 21.8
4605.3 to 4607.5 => 21.7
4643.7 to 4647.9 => 21.9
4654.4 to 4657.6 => 21.5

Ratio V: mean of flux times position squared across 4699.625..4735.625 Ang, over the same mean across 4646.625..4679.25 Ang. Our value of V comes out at 1.04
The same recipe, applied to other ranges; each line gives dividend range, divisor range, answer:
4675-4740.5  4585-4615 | 1.08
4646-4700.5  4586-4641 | 1.03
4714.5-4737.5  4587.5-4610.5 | 1.10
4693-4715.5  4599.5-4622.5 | 1.05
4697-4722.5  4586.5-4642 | 1.06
